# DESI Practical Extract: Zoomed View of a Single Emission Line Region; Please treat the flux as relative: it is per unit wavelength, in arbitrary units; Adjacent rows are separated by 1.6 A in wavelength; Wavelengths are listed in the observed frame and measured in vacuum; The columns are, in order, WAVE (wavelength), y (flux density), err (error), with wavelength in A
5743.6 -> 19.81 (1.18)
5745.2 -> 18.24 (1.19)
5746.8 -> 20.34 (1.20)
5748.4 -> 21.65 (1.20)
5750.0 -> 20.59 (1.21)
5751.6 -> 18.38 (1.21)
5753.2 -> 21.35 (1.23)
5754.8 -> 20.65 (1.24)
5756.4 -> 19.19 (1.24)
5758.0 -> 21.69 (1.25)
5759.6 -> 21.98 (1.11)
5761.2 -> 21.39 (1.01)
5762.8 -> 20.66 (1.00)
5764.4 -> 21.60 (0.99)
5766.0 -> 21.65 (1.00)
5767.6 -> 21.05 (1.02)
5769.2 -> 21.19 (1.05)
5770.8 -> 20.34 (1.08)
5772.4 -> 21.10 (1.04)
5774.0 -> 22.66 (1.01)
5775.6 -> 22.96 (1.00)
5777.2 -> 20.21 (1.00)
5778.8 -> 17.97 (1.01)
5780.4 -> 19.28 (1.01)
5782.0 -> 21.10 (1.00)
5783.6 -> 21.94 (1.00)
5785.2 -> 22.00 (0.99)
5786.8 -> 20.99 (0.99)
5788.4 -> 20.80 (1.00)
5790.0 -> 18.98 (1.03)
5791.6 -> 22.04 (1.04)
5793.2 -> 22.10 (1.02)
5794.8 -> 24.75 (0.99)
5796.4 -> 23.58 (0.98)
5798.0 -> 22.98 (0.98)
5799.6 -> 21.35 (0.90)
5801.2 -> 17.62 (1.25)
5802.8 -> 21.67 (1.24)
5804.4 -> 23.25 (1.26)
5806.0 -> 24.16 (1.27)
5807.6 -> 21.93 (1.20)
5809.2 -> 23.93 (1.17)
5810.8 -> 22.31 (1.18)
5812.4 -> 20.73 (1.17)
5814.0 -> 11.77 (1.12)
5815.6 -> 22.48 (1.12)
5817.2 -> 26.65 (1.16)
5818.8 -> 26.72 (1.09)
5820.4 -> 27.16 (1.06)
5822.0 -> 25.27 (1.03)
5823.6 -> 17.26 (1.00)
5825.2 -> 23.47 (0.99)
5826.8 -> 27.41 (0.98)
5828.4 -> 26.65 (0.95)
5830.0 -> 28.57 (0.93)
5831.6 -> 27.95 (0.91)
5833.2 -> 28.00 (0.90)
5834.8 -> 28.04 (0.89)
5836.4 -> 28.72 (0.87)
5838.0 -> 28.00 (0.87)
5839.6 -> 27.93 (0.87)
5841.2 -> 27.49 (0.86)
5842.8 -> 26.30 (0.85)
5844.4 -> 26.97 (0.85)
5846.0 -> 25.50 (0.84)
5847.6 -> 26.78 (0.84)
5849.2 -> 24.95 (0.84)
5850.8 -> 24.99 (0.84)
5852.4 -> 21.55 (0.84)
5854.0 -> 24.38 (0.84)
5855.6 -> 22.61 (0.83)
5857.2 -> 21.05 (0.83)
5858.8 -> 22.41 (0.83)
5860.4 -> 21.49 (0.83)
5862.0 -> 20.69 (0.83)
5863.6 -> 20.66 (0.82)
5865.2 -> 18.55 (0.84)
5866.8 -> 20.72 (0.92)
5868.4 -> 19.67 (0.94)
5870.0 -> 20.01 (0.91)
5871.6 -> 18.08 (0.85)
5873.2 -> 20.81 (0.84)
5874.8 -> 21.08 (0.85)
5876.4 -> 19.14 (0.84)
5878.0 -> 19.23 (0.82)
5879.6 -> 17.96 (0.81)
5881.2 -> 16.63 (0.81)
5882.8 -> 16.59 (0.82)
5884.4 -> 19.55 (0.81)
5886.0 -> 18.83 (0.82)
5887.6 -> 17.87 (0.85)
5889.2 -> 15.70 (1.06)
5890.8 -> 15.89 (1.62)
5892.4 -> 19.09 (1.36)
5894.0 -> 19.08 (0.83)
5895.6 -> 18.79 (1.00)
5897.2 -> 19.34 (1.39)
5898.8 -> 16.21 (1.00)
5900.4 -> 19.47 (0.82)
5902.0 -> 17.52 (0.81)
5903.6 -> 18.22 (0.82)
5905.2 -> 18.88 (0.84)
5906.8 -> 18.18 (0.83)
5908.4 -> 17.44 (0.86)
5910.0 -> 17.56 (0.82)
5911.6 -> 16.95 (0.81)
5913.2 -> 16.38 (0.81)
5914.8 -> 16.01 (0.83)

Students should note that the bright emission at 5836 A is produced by C IV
